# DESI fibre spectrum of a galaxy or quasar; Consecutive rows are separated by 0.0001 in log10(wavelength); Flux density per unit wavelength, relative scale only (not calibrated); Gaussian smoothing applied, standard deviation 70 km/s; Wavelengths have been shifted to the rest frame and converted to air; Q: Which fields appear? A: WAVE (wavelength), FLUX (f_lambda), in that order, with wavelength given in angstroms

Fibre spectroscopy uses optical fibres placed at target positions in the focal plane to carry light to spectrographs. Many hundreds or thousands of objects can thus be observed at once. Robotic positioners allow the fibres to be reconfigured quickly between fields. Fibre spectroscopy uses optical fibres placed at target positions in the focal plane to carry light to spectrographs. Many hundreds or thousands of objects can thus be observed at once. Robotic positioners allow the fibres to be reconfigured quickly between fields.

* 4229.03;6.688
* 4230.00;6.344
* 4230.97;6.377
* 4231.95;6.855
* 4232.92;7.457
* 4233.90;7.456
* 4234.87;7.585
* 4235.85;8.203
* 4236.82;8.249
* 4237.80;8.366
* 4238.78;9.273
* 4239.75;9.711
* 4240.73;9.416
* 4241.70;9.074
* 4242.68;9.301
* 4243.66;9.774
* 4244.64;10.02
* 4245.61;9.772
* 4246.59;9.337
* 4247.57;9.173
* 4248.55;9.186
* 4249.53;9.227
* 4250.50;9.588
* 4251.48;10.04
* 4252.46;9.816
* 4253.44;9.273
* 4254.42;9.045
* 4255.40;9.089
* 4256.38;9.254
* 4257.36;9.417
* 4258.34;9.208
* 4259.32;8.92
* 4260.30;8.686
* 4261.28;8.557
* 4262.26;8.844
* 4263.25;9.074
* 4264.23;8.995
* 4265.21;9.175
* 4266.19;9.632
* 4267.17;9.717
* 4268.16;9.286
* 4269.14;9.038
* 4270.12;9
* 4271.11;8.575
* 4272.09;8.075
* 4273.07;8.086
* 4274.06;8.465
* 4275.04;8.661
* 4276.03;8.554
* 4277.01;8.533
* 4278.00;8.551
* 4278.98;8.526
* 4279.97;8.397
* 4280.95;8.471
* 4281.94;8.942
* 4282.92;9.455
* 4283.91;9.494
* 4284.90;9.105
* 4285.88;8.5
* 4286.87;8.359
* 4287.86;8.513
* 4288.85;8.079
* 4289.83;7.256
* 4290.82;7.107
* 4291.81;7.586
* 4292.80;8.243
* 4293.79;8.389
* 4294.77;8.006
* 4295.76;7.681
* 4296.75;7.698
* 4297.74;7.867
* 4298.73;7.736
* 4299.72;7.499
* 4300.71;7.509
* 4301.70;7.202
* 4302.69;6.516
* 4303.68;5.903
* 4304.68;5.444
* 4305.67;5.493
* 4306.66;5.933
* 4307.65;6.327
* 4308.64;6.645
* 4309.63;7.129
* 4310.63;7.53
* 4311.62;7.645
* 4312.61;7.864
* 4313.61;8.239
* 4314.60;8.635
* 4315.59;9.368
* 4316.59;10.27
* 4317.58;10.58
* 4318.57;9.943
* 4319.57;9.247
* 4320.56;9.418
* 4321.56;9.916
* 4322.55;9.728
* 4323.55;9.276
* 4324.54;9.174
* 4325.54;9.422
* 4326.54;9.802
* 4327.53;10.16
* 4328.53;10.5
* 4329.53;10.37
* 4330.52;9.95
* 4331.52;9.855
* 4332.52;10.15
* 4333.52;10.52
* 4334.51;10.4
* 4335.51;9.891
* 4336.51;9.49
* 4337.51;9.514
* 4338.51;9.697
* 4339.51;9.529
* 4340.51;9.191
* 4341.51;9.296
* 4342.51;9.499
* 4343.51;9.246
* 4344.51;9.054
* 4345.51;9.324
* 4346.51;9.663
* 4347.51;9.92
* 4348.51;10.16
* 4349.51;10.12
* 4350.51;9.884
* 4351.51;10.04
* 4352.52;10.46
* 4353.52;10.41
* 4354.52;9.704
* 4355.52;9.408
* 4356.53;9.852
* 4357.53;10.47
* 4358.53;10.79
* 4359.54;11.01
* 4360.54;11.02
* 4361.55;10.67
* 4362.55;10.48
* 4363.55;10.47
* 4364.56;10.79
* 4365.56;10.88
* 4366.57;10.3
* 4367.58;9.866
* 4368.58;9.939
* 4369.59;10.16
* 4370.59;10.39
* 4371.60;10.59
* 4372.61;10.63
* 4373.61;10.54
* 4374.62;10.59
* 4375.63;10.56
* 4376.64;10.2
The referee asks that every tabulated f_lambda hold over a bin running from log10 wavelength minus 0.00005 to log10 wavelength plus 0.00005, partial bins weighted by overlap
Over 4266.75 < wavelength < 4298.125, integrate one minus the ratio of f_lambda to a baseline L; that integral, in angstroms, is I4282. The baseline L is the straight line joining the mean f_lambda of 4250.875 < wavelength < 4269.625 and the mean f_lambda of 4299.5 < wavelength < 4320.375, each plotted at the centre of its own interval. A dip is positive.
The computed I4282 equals 0.4 angstroms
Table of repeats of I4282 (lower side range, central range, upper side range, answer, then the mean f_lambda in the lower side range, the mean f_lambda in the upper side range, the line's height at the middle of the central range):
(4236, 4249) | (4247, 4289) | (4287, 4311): -3.1 angstroms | 9.25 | 7.23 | 8.34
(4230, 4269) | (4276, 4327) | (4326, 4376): 7.1 angstroms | 8.93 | 10.1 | 9.53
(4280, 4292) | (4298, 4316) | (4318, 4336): 4.0 angstroms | 8.43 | 9.88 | 9.17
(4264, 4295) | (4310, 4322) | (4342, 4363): 0.4 angstroms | 8.59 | 10.1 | 9.32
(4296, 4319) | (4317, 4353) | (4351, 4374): -3.3 angstroms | 7.6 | 10.4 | 8.99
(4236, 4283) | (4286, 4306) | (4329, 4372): 4.2 angstroms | 9.05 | 10.1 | 9.45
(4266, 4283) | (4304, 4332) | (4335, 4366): 2.3 angstroms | 8.75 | 10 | 9.46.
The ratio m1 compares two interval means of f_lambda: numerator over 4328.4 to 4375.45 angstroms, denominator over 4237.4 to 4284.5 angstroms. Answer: 1.1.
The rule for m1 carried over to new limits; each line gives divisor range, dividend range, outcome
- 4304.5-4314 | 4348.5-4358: 1.47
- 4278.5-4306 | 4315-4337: 1.26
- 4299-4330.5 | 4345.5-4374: 1.23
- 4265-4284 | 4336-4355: 1.10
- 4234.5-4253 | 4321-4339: 1.07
